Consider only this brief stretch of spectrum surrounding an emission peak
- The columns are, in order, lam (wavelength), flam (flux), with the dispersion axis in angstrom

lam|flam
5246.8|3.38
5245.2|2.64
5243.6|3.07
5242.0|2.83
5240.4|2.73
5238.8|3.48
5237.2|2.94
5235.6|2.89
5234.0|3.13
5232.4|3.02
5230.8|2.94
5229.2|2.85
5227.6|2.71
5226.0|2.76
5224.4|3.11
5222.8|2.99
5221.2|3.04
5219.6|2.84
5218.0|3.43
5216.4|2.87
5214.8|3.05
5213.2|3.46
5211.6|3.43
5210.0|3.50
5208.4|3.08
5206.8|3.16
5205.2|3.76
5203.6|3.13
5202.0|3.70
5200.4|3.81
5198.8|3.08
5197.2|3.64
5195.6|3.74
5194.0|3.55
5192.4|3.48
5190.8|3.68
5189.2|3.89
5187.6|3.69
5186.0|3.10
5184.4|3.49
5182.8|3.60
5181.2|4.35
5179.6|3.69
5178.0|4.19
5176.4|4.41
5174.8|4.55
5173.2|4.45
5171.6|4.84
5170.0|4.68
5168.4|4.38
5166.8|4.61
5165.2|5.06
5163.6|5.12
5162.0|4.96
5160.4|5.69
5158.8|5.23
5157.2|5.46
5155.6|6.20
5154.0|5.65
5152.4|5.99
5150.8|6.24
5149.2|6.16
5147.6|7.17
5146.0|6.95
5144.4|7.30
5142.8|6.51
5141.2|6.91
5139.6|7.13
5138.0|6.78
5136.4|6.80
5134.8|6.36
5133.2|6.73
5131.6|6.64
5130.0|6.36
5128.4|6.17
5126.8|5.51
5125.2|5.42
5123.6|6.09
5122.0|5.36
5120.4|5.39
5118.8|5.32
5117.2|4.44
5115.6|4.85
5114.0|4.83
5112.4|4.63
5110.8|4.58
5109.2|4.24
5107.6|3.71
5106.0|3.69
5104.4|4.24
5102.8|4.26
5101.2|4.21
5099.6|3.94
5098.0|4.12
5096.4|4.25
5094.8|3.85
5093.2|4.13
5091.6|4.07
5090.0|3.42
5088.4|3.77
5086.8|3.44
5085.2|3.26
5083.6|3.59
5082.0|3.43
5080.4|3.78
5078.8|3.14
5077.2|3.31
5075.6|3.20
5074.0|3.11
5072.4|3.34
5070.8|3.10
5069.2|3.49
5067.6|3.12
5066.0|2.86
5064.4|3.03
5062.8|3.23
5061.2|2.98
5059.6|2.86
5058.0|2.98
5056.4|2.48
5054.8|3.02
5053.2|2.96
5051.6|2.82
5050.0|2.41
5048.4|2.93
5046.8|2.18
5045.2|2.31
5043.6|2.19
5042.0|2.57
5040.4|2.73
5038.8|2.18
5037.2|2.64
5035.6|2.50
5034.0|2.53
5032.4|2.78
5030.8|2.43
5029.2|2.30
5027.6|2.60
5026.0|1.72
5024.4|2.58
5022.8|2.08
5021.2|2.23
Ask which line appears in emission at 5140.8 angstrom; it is C IV 1549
